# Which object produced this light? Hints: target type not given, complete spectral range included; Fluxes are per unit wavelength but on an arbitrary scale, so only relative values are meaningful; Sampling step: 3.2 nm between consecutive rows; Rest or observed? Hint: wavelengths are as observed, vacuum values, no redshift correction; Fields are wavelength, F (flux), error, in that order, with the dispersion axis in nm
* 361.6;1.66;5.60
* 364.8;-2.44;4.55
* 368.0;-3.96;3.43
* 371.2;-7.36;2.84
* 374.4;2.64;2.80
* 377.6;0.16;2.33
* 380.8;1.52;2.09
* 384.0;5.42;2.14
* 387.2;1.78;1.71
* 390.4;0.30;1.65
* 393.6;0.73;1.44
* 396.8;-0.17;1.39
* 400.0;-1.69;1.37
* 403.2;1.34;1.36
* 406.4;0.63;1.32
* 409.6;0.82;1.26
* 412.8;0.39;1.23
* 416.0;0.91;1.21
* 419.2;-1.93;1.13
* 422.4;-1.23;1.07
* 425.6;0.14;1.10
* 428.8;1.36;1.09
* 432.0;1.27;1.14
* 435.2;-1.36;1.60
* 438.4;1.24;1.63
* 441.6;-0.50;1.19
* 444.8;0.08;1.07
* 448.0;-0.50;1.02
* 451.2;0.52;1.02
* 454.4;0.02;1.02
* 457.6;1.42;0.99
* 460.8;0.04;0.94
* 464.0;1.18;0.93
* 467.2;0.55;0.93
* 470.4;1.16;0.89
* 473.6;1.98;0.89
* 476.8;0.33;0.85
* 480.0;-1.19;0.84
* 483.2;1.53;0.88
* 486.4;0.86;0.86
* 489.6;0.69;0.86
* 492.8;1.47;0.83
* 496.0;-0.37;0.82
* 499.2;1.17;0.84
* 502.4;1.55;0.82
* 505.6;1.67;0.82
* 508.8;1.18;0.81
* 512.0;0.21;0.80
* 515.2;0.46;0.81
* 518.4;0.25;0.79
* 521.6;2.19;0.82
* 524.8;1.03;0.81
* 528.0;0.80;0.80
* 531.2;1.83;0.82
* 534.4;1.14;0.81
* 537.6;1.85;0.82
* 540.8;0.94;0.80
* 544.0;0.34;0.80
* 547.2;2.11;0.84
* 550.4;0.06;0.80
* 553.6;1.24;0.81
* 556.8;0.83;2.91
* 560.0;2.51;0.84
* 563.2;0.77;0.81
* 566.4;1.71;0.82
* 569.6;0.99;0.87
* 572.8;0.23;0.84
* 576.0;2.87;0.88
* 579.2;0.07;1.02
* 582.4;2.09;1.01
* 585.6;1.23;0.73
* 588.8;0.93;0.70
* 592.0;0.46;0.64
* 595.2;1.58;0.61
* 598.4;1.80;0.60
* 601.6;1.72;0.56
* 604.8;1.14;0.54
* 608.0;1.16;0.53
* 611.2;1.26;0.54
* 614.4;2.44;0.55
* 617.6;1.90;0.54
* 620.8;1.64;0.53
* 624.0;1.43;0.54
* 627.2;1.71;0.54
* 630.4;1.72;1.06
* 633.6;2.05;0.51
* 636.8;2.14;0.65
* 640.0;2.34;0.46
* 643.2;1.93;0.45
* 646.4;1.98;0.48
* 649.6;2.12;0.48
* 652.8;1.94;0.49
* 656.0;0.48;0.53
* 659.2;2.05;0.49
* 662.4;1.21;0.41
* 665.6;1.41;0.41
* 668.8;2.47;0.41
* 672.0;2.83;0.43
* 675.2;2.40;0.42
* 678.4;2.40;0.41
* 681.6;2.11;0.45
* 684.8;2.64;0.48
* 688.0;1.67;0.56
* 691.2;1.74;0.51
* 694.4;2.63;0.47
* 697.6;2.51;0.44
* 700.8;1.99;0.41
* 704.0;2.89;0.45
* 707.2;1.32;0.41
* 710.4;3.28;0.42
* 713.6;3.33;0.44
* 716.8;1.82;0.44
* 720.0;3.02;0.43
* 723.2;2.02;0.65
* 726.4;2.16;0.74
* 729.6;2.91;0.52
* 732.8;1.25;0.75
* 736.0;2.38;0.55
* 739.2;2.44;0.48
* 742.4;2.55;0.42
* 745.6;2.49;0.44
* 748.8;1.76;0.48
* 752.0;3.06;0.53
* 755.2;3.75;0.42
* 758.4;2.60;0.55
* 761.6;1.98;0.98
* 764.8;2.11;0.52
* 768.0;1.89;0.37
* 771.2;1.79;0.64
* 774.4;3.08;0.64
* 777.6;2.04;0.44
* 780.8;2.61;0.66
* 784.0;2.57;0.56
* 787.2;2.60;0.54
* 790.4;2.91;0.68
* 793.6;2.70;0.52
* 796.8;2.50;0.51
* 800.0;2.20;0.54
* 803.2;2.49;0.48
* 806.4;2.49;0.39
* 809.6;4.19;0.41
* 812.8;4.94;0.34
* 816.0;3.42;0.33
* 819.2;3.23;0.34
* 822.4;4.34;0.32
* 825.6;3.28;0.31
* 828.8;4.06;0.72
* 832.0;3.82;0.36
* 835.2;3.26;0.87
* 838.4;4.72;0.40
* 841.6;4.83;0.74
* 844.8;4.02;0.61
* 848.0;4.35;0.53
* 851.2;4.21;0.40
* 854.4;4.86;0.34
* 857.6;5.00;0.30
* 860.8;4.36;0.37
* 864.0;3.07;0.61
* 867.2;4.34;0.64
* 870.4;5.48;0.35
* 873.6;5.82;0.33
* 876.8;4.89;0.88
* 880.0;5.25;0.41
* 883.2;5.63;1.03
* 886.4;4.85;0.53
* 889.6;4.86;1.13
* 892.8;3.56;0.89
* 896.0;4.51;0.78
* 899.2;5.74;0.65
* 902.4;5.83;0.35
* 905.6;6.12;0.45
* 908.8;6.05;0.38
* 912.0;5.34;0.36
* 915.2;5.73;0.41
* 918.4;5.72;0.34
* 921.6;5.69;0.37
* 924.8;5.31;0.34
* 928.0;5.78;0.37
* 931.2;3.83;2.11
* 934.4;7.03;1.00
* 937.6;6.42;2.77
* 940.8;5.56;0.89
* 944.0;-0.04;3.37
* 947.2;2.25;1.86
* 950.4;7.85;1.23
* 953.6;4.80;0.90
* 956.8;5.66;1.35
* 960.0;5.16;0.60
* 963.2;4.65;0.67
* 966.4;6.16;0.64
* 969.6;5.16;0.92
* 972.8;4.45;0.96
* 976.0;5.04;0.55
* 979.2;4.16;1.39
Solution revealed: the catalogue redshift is 1.18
